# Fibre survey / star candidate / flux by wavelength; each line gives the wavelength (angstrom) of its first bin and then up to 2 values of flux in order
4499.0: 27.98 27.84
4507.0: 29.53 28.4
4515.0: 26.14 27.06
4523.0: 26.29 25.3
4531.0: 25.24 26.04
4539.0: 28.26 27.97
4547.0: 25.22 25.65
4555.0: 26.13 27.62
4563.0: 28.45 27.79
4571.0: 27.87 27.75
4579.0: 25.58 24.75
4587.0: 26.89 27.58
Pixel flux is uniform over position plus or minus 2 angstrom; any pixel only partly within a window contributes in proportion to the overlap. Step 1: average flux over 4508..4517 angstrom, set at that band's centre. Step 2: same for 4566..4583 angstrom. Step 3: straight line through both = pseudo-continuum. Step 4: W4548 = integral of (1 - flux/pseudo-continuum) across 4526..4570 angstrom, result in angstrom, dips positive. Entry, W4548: 0.7 angstrom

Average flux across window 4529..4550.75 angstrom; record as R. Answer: 26.5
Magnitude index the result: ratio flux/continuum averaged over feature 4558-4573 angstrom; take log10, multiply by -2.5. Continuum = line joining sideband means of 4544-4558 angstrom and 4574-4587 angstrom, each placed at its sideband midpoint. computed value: -0.08 mag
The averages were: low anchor 26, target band 28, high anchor 26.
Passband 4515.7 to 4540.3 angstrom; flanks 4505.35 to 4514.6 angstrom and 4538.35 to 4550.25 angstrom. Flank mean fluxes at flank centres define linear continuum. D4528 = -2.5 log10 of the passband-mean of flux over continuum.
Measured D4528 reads 0.05 mag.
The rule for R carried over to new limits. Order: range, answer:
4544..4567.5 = 26.8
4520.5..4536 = 25.7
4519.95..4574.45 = 26.8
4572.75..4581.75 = 26.5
